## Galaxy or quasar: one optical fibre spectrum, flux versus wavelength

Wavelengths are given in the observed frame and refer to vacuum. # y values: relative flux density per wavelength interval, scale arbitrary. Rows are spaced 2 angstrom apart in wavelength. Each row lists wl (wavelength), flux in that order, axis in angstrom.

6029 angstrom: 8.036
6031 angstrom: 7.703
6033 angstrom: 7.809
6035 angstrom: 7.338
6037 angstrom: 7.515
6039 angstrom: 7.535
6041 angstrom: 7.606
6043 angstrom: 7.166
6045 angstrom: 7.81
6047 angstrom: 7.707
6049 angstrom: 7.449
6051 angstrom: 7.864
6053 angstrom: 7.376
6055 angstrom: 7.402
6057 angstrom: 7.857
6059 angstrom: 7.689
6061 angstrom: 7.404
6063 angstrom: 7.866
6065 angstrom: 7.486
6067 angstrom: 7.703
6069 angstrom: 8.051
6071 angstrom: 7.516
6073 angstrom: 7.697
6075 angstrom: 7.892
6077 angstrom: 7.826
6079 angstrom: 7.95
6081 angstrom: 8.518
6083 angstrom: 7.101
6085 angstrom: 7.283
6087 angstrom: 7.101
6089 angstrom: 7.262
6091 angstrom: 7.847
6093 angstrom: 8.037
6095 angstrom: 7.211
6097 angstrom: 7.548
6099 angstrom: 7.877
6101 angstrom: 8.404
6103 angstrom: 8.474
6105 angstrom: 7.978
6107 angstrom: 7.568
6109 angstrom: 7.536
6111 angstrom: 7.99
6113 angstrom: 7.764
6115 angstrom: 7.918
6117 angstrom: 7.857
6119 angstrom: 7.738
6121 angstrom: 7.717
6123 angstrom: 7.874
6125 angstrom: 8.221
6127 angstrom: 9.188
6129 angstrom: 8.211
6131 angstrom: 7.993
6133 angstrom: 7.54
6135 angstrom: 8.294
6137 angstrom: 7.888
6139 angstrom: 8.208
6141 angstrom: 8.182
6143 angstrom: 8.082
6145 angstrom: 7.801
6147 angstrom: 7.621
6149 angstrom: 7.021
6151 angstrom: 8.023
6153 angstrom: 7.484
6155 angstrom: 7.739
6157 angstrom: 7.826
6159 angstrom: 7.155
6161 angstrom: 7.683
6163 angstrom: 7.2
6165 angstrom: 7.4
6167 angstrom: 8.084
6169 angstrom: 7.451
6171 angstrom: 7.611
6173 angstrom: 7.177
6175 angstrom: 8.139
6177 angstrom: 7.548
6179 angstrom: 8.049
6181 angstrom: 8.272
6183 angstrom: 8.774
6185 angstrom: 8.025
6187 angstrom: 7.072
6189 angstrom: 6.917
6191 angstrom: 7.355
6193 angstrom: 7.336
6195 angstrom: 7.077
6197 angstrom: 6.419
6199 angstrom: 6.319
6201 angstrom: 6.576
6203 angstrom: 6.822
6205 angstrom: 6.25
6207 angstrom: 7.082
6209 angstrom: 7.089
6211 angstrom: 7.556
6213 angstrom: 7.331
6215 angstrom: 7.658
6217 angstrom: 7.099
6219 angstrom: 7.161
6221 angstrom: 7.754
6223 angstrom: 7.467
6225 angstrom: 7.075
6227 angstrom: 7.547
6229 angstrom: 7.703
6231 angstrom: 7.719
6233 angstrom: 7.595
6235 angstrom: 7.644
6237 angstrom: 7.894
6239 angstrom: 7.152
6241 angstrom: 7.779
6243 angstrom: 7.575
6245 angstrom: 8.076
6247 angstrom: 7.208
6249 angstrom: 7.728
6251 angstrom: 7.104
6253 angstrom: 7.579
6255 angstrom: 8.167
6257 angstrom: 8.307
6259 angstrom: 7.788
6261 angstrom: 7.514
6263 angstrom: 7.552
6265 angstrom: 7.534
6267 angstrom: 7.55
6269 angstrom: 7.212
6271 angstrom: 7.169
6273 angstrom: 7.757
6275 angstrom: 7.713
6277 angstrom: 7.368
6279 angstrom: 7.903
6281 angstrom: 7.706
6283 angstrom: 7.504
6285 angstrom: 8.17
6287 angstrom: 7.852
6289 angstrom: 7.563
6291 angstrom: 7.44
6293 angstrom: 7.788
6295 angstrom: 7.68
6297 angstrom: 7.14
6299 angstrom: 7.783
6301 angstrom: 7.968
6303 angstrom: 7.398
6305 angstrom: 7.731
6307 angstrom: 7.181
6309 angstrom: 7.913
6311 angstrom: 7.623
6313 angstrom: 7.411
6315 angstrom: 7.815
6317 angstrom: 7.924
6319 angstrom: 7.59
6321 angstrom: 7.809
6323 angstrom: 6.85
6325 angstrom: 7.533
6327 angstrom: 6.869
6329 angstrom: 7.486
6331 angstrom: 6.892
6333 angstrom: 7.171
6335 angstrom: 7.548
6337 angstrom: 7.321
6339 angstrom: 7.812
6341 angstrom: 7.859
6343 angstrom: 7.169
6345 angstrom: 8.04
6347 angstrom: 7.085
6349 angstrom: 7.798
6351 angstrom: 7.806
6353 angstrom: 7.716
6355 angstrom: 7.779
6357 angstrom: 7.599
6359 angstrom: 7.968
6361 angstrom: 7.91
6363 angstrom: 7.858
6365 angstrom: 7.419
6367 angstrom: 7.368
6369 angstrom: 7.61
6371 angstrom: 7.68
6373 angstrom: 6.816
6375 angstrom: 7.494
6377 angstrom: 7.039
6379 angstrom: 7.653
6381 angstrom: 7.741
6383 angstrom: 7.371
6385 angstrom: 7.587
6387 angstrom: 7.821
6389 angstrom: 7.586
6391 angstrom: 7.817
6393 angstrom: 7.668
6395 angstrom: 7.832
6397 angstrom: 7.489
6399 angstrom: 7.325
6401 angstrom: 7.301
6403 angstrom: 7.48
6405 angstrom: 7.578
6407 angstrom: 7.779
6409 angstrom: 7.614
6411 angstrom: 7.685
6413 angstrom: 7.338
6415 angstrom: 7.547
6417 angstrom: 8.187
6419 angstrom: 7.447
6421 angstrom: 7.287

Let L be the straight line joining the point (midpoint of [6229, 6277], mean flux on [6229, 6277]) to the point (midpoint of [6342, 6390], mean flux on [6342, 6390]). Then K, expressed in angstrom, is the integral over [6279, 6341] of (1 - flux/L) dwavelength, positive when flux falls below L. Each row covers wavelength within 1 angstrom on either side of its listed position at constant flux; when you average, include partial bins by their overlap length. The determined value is 0.32 angstrom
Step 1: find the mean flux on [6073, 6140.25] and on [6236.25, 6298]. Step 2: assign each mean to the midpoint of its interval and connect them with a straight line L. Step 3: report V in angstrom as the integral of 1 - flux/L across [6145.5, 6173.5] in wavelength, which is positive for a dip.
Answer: 0.9 angstrom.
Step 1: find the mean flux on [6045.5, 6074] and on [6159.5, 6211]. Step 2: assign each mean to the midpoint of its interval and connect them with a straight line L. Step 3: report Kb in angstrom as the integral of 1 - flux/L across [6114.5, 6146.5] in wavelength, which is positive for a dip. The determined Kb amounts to -2.39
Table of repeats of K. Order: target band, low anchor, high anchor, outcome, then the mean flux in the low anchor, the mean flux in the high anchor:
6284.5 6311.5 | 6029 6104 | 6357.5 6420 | -0.2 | 7.68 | 7.58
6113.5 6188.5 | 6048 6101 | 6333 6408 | -1.9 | 7.66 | 7.58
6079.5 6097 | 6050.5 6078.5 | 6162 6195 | 0.3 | 7.69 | 7.63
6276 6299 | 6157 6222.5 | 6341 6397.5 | -0.5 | 7.37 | 7.6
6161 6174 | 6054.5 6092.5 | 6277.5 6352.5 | 0.2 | 7.66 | 7.57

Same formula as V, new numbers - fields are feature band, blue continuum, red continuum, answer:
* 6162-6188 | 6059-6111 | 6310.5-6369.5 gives -0.3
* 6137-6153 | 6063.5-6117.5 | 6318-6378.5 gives -0.3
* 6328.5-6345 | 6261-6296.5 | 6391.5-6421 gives 0.3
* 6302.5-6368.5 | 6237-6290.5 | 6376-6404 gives 0.3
